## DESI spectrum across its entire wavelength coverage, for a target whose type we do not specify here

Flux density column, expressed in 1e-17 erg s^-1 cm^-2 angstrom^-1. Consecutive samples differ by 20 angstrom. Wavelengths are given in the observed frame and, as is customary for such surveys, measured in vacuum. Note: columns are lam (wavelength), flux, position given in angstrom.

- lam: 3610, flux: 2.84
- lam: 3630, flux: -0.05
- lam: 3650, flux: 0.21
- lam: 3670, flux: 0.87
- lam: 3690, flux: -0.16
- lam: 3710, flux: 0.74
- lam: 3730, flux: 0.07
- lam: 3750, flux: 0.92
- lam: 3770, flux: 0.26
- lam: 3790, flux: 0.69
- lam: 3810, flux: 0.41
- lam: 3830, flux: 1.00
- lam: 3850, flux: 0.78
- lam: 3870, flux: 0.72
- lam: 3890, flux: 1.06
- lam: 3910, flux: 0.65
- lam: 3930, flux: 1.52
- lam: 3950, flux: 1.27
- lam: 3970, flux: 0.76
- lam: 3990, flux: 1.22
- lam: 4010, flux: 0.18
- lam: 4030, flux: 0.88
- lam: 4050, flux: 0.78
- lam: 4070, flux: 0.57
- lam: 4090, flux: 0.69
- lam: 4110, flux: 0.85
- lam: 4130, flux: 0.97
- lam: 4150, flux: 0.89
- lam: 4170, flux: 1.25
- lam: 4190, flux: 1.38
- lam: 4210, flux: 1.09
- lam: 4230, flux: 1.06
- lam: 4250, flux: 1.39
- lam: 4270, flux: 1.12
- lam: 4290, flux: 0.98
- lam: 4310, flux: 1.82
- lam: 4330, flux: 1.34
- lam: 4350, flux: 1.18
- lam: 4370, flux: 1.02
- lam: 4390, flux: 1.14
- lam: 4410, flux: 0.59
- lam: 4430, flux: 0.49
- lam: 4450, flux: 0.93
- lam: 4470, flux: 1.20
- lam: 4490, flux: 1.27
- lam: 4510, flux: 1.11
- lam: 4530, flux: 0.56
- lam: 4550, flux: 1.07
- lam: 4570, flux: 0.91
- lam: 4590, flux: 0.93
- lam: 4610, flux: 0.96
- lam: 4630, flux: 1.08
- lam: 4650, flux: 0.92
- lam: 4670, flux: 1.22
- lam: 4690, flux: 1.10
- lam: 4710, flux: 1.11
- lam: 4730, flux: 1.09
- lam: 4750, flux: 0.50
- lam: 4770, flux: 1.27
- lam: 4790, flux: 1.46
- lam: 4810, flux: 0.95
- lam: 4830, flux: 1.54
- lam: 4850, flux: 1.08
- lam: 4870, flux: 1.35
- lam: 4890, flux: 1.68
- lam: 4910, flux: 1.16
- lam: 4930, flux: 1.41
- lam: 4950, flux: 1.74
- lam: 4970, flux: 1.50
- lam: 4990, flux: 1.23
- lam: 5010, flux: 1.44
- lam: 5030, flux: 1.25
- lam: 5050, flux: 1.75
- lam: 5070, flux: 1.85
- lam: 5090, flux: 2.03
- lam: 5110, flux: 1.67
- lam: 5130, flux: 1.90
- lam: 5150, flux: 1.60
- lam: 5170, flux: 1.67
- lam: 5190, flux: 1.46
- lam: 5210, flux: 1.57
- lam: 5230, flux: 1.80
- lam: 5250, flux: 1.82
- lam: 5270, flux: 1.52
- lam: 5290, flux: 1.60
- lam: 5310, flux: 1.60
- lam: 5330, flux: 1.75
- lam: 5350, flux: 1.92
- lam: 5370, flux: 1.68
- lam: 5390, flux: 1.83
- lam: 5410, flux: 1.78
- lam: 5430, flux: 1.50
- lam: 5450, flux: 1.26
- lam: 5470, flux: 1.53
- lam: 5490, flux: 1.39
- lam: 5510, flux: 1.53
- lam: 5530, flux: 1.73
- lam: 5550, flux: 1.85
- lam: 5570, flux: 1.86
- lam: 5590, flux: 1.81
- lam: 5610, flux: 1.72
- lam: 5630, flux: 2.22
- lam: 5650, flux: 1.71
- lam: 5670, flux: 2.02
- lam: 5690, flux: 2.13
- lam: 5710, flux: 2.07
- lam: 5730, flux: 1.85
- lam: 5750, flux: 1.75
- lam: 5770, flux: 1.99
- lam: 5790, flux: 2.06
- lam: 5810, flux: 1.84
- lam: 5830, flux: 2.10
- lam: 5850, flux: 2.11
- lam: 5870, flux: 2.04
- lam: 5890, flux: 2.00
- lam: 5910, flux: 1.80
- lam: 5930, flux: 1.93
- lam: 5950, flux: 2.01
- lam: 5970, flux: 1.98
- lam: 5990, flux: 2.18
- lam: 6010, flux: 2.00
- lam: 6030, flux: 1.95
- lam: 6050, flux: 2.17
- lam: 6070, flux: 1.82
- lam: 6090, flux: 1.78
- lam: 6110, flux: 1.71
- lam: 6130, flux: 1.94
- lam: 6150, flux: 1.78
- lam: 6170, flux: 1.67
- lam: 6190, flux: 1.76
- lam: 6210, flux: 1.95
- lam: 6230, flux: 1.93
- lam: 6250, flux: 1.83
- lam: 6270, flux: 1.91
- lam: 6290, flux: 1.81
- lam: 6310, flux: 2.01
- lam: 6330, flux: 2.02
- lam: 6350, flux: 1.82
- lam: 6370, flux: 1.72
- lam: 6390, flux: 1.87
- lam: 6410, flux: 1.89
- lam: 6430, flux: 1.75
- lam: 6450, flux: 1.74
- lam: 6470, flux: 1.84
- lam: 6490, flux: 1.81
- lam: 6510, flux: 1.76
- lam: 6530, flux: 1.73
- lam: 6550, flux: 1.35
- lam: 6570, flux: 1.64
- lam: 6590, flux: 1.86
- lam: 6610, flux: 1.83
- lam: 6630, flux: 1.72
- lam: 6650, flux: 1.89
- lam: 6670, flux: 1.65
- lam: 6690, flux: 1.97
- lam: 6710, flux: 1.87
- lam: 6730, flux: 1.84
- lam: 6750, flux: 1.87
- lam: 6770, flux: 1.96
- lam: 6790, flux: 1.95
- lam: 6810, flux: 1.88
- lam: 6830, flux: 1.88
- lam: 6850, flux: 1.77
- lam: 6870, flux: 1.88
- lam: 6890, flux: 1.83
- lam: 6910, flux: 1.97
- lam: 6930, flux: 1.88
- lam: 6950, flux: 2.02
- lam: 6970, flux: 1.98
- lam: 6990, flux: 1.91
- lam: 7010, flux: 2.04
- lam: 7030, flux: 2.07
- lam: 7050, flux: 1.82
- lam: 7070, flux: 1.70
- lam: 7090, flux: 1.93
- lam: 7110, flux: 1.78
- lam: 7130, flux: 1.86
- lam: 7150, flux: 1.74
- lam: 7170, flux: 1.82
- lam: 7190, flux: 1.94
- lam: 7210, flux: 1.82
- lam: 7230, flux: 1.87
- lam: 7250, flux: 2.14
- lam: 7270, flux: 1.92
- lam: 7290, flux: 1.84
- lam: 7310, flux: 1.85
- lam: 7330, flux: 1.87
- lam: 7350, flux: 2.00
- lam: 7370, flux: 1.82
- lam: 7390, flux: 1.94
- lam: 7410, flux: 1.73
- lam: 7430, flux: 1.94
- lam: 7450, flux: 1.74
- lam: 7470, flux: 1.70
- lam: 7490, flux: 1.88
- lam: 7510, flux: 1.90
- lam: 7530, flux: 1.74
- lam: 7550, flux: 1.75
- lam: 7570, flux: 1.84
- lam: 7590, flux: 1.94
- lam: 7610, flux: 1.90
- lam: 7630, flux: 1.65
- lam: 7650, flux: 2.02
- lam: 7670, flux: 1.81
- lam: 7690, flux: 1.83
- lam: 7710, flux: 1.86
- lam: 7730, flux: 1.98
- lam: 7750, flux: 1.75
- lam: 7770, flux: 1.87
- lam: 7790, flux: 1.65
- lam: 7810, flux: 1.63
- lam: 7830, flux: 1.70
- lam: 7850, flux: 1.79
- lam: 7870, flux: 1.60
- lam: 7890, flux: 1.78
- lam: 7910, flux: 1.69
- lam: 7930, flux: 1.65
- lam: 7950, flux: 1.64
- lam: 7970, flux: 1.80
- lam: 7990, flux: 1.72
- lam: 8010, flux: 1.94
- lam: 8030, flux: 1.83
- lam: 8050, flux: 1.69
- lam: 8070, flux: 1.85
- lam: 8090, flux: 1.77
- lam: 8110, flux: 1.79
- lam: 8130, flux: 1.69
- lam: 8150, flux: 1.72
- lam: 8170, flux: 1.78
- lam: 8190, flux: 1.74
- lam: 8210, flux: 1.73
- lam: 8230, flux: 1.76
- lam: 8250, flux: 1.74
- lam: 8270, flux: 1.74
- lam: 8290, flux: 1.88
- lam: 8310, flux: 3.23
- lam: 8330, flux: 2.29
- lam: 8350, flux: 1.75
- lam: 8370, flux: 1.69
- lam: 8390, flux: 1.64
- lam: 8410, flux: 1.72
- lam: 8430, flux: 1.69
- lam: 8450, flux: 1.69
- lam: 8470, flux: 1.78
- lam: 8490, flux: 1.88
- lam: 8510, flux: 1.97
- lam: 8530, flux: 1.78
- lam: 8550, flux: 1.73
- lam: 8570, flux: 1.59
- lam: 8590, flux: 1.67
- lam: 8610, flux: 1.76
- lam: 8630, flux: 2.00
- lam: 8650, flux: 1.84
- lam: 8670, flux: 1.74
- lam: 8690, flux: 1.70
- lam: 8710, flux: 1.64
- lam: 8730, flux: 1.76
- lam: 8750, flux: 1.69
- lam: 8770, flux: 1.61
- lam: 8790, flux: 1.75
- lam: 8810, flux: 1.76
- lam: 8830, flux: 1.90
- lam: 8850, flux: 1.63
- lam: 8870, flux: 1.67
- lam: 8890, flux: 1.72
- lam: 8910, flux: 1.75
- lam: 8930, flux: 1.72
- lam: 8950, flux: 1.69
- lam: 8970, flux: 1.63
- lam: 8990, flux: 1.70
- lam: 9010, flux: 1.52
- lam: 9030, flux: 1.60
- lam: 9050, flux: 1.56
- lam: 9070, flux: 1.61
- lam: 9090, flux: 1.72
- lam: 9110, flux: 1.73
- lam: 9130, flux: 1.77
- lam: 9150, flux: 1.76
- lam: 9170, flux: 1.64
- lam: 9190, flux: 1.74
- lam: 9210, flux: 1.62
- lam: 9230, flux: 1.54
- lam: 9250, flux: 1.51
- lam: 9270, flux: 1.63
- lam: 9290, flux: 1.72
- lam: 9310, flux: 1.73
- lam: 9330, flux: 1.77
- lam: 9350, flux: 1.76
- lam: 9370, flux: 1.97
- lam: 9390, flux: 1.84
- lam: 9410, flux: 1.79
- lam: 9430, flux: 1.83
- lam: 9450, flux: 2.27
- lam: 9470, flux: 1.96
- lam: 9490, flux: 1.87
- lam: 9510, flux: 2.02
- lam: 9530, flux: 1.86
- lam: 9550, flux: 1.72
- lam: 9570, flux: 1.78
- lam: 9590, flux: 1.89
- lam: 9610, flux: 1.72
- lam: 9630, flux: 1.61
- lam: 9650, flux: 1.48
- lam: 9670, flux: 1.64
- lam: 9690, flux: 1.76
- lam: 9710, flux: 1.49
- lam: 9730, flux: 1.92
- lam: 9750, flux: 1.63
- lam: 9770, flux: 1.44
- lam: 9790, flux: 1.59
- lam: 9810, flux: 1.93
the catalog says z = 0.265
